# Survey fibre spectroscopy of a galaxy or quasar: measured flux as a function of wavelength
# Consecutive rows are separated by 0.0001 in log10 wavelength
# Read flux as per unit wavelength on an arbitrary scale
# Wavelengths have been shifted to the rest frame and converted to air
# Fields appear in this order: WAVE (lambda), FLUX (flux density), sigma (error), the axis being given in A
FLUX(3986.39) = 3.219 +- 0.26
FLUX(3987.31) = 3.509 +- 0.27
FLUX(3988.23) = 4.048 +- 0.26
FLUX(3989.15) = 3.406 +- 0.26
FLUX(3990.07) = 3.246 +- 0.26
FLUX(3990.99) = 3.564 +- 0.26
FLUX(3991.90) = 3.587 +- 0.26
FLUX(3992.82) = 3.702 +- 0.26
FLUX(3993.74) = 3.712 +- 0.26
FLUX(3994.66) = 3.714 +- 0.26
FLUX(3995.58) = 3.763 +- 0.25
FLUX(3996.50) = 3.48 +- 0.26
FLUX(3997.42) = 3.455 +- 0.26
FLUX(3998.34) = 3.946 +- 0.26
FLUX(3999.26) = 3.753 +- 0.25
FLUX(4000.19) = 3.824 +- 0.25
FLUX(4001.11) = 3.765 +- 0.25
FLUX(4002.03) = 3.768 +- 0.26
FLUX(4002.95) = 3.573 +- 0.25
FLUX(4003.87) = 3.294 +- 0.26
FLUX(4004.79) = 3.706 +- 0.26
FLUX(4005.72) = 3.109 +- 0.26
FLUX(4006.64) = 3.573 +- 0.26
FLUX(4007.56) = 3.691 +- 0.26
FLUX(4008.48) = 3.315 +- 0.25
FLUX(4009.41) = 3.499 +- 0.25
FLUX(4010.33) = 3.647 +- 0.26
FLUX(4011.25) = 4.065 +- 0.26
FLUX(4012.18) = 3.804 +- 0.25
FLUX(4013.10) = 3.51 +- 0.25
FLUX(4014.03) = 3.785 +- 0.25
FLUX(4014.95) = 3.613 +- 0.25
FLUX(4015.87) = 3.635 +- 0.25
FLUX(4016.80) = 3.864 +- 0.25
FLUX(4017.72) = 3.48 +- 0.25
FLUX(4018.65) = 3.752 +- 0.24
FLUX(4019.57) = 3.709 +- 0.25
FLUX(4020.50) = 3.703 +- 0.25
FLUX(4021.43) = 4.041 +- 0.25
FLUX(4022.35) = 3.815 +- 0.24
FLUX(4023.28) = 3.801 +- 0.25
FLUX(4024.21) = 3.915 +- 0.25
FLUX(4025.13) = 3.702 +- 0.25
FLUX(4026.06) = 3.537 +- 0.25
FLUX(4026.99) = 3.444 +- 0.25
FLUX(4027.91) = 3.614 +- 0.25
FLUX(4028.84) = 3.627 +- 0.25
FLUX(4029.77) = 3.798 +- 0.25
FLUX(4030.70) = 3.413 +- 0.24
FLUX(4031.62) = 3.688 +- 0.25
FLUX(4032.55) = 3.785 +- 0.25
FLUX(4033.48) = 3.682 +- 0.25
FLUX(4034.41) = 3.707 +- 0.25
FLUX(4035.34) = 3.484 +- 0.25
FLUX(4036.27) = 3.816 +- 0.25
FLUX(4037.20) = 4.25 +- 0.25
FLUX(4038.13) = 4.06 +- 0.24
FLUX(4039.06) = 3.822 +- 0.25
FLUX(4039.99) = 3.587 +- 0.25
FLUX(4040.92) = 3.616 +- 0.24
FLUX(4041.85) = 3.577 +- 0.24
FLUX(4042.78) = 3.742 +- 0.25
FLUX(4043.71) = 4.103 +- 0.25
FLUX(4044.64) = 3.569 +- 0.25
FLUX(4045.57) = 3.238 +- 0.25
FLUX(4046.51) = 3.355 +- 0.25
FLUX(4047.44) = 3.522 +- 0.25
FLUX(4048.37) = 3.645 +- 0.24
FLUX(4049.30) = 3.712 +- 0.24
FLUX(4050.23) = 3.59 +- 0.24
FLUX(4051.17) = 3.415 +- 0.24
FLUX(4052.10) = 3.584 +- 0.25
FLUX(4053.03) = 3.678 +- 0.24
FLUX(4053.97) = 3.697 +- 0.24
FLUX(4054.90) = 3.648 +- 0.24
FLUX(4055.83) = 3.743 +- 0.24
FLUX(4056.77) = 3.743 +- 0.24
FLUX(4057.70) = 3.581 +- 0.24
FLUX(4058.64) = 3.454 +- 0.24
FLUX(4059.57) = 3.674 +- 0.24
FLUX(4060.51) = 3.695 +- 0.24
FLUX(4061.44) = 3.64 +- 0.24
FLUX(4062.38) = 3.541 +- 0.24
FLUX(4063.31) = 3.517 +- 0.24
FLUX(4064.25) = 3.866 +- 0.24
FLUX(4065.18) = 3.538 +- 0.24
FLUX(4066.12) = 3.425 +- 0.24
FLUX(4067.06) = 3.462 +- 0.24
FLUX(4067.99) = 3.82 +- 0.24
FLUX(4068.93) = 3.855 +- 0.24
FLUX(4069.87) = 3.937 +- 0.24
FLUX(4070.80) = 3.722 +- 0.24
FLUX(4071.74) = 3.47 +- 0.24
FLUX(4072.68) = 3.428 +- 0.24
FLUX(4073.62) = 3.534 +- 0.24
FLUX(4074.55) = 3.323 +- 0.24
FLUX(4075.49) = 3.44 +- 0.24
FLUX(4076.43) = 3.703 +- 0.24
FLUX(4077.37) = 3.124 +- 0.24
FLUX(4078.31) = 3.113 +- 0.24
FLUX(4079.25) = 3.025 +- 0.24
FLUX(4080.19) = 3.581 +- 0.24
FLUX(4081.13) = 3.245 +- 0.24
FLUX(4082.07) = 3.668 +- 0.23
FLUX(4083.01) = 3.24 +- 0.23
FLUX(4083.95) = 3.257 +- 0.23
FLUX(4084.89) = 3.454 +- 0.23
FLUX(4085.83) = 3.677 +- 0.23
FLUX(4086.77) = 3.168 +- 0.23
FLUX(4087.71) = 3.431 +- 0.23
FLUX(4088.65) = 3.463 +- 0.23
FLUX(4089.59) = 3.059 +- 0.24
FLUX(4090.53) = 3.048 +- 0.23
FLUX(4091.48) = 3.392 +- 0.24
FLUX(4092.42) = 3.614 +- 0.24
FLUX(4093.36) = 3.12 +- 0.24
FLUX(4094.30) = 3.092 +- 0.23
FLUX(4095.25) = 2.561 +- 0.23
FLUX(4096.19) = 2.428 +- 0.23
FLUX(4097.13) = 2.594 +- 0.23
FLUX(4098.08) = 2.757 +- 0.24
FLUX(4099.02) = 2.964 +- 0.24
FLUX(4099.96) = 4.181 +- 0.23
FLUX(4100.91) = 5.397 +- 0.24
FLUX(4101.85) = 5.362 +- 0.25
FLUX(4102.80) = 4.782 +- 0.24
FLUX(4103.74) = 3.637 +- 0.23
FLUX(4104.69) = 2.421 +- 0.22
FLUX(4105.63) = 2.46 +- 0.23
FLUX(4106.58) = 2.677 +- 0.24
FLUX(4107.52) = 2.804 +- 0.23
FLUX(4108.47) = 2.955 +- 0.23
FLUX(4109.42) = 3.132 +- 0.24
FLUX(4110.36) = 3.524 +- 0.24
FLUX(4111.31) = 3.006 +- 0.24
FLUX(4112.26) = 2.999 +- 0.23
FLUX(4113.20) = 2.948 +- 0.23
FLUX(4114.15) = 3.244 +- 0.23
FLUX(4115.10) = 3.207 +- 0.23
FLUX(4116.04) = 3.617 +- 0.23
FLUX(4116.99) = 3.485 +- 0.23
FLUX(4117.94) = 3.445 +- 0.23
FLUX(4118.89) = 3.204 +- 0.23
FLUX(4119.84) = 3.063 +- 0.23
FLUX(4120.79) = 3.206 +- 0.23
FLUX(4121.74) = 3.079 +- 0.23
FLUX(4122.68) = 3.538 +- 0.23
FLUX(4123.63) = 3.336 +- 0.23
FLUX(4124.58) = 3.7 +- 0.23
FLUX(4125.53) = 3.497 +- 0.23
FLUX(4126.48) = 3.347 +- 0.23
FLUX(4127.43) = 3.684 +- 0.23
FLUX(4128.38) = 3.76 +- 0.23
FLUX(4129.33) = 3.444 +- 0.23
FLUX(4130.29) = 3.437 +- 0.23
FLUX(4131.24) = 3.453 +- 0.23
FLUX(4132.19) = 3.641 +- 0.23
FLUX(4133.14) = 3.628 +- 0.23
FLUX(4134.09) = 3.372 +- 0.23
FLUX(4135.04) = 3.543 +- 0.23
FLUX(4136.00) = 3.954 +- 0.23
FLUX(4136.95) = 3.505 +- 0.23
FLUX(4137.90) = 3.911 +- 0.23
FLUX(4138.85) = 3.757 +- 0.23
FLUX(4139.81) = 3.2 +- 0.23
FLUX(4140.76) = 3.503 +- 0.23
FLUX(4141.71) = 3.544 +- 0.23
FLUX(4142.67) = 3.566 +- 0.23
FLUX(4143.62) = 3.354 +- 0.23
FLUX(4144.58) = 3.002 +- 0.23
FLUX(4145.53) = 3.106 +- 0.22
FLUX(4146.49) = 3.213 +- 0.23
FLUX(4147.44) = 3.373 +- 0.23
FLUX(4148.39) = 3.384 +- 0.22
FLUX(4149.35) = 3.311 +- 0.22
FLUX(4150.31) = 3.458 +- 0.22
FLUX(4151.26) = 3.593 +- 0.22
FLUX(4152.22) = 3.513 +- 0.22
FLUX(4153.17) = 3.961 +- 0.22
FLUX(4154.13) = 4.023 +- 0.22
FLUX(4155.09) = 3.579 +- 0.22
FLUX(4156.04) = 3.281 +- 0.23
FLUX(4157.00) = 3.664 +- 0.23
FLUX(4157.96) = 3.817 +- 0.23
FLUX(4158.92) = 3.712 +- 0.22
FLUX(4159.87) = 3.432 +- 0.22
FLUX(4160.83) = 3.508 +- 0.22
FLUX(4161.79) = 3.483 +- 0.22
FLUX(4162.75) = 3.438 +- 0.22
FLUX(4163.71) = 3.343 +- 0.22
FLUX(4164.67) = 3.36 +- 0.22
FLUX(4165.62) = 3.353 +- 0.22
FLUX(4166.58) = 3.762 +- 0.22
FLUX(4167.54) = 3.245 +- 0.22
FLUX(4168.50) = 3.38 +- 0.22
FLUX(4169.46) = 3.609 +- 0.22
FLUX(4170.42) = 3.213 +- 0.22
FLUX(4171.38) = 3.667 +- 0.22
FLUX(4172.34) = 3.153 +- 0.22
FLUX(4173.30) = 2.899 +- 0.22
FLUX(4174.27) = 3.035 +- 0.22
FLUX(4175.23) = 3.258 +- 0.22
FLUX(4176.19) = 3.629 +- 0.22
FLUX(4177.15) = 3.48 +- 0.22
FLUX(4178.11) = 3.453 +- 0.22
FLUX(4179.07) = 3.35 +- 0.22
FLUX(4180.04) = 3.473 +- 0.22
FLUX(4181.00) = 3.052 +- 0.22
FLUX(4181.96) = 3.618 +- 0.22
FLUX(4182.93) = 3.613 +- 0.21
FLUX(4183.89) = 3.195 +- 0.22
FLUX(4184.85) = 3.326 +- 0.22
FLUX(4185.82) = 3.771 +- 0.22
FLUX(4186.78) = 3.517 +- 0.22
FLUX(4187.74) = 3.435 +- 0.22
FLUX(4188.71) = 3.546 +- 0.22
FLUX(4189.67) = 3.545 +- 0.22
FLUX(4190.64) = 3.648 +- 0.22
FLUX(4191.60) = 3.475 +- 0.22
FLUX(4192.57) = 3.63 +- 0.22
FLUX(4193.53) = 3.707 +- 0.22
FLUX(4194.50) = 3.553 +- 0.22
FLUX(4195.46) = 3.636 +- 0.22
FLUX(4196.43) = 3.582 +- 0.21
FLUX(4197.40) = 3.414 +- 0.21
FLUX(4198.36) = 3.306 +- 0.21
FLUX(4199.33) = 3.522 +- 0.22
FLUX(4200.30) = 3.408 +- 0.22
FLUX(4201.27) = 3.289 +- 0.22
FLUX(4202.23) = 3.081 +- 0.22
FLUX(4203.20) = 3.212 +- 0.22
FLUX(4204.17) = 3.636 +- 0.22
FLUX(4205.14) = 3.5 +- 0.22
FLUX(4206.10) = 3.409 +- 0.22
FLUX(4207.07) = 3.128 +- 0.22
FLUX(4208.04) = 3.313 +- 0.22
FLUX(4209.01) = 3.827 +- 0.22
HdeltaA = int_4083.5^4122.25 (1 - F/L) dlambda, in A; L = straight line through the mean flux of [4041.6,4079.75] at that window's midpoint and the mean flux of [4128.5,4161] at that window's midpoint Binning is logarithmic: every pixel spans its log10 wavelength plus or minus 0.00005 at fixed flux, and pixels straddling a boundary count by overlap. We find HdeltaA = 2.81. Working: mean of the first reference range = 3.57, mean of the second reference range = 3.52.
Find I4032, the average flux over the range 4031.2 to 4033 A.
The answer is 3.73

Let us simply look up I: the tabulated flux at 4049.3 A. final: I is 3.712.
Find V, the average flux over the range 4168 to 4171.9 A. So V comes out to 3.46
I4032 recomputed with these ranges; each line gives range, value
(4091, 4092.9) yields 3.49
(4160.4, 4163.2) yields 3.47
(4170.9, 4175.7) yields 3.2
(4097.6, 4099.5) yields 2.87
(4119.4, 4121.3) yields 3.13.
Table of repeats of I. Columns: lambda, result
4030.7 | 3.413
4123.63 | 3.336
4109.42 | 3.132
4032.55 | 3.785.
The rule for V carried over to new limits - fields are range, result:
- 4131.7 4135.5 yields 3.55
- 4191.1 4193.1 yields 3.57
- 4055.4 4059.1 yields 3.62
